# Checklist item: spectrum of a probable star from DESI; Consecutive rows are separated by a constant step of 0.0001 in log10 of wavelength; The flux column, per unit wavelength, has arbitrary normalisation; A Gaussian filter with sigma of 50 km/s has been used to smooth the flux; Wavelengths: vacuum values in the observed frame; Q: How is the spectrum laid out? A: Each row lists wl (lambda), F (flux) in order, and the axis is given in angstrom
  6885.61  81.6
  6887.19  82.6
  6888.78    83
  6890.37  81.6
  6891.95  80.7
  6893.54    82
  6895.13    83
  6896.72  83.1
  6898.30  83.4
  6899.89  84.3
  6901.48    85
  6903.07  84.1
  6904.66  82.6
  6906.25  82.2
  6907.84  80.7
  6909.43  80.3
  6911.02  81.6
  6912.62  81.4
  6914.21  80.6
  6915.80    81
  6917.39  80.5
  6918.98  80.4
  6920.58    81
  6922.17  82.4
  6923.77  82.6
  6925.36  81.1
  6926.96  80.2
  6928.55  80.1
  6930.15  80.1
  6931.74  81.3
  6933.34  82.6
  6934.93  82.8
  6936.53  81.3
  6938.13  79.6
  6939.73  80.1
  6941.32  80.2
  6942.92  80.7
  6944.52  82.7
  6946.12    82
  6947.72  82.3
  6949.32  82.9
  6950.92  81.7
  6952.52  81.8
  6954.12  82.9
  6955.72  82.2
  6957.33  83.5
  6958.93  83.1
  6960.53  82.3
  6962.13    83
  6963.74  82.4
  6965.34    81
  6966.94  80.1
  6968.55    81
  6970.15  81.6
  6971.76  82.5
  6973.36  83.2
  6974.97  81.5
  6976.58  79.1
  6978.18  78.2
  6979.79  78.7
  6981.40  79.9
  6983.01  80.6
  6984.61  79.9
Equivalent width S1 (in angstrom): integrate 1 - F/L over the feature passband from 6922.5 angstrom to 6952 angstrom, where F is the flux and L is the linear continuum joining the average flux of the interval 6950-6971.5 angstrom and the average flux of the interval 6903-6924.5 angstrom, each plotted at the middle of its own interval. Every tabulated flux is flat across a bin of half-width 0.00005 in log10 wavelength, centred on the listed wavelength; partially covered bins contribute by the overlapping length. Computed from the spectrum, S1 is 0.13 angstrom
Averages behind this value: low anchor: 81.4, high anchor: 82.1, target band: 81.4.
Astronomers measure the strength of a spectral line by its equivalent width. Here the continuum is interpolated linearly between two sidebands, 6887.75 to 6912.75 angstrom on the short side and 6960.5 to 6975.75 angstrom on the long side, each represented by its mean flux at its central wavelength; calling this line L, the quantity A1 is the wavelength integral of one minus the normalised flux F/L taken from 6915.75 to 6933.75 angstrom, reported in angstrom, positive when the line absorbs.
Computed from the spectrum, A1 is 0.2 angstrom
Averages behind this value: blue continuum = 82.4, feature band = 81.1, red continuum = 81.8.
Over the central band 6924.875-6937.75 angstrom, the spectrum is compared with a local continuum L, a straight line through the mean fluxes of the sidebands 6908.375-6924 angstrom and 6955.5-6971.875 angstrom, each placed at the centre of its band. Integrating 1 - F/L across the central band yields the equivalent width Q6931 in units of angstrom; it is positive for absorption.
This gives 0.0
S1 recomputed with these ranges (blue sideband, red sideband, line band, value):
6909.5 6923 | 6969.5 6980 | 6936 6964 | -0.4 angstrom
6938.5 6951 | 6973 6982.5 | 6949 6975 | -0.5 angstrom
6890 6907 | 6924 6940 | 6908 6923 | 0.2 angstrom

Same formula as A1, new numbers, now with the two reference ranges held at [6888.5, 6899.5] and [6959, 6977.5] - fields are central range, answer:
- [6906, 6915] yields 0.1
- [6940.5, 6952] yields 0.0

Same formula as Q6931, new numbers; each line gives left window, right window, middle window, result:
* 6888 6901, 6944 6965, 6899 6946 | 0.6 angstrom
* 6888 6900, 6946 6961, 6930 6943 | 0.2 angstrom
